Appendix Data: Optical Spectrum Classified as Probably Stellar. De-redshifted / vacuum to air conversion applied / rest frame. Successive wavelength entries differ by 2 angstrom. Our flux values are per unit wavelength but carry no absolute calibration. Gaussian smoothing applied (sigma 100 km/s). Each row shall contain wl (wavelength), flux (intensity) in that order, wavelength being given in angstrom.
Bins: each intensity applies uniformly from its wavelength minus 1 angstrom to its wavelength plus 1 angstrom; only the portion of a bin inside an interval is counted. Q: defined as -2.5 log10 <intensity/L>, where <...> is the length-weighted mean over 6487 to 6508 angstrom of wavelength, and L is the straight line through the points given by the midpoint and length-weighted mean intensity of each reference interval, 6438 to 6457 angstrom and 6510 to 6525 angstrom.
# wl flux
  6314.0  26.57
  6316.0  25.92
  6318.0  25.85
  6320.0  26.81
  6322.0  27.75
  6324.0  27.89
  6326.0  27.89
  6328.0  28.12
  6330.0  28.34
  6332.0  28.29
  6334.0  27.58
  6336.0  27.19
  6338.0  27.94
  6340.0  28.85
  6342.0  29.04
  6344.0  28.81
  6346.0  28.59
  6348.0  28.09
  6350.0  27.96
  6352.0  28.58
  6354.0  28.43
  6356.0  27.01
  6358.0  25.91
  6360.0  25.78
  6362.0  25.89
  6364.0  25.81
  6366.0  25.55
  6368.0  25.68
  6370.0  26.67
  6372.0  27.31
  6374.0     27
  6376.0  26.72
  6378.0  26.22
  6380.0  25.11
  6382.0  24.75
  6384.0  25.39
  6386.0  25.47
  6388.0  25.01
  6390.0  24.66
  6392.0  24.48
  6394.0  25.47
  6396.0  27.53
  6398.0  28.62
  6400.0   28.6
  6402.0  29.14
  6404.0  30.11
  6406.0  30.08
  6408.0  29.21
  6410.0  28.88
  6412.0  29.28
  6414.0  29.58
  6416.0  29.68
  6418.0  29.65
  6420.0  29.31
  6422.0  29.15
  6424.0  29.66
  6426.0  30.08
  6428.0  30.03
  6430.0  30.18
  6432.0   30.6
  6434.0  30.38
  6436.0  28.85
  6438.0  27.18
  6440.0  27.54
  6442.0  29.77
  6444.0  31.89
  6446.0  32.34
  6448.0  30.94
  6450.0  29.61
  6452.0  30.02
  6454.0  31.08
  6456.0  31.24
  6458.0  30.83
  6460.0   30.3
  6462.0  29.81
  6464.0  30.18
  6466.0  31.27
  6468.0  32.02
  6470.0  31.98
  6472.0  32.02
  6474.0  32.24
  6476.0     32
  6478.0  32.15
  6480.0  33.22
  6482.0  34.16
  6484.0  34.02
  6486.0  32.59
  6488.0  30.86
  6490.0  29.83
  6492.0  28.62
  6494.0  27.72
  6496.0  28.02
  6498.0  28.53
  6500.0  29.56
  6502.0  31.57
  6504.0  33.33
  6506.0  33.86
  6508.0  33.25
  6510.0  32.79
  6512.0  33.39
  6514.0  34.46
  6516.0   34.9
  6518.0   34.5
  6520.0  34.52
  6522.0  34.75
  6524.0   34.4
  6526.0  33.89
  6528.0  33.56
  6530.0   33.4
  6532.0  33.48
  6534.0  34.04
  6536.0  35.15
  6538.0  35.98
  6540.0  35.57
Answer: 0.097 mag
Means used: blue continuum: 30.3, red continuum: 34.3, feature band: 30.3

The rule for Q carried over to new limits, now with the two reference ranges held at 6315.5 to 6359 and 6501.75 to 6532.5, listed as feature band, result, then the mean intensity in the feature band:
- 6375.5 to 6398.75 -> 0.15 mag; 25.7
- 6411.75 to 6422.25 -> 0.04 mag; 29.5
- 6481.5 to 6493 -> 0.04 mag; 31.6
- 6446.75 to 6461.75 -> 0.04 mag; 30.6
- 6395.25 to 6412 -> 0.04 mag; 29.1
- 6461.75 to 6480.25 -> 0.02 mag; 31.7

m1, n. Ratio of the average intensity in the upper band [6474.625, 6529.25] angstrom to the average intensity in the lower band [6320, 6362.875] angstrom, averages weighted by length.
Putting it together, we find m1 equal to 1.2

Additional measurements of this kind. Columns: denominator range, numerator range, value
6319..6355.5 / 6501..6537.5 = 1.21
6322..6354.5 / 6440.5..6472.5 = 1.10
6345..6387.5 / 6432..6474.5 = 1.15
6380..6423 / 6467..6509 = 1.14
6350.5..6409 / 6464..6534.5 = 1.21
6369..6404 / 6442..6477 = 1.18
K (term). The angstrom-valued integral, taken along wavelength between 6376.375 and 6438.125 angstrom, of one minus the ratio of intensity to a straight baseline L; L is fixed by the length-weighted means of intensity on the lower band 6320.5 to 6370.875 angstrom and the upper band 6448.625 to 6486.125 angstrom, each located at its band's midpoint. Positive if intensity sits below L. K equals 3.03 angstrom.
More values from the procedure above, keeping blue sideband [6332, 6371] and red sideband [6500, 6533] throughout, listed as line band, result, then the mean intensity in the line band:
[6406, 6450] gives 0.8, 29.7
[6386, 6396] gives 1.3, 25.2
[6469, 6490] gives -0.1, 32.4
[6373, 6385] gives 1.1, 25.9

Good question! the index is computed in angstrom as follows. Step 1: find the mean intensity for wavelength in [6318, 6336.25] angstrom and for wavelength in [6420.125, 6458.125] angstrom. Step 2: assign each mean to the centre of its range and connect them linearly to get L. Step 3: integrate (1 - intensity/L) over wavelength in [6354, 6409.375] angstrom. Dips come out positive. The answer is 4.1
